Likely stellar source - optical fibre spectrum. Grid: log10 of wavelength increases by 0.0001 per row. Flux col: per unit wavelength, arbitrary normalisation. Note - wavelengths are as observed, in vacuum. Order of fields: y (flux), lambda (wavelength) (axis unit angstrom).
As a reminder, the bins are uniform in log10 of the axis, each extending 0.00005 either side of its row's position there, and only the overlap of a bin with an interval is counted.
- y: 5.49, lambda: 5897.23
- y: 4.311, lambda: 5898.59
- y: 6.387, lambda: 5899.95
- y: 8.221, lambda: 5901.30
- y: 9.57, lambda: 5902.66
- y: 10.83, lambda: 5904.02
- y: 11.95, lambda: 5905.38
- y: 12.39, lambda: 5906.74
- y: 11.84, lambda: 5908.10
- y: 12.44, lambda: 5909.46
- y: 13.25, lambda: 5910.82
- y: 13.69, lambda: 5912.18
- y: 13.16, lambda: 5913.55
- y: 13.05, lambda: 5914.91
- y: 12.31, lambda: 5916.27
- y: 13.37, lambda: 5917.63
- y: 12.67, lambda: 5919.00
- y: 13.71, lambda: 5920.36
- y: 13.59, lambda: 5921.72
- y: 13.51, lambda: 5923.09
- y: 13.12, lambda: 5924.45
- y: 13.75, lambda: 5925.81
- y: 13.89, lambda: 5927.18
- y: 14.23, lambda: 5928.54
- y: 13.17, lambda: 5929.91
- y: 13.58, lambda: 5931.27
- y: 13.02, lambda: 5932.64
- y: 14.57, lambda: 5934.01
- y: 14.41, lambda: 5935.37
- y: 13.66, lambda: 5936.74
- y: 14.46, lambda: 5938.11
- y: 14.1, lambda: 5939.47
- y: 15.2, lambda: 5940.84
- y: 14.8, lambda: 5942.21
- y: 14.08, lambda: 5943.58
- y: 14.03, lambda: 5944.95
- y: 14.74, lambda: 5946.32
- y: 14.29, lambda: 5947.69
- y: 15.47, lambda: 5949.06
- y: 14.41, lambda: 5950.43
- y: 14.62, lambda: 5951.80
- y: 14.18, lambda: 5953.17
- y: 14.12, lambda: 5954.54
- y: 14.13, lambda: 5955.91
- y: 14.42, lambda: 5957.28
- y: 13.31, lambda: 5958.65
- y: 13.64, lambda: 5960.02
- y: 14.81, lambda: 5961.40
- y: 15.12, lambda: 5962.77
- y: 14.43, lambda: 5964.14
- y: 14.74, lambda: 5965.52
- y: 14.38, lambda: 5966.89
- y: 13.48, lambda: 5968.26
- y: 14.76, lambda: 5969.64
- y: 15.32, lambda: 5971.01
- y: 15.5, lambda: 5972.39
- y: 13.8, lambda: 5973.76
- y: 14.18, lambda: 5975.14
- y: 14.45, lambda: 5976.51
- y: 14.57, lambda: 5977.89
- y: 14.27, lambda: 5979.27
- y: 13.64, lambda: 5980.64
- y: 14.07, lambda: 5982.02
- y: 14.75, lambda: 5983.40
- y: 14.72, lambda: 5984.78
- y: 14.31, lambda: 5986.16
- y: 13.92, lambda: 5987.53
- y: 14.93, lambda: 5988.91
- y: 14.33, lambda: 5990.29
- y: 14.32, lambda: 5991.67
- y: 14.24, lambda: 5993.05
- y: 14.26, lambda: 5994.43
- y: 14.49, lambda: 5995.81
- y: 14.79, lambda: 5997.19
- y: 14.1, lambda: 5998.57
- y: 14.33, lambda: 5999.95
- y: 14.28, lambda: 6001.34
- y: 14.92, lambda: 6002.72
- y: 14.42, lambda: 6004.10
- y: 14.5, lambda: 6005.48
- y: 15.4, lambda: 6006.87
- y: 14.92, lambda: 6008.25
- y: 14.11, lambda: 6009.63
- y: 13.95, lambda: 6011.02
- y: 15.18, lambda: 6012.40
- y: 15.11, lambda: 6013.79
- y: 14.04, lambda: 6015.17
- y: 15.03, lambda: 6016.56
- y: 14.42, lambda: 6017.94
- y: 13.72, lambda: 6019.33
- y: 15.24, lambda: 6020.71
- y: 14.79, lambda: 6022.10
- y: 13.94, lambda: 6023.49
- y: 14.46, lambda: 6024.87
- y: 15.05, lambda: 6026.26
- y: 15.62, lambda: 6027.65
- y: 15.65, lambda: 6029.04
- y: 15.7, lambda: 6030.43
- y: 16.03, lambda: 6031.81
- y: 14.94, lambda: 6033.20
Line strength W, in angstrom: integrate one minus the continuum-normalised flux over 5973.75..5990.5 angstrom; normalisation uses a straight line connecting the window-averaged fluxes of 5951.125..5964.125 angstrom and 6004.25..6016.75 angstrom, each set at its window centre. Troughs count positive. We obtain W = 0.15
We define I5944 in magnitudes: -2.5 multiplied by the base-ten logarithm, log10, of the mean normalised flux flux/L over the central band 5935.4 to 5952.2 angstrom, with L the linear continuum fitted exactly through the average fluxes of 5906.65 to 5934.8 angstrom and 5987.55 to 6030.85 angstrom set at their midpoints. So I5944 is -0.07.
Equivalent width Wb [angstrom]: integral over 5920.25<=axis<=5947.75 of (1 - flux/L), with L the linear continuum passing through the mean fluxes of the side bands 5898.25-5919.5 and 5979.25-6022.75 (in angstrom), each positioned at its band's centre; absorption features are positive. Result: -4.1 angstrom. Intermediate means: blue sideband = 11.3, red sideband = 14.5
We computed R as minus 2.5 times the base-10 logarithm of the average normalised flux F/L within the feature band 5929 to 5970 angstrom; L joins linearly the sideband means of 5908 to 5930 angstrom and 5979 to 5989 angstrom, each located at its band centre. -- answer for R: -0.04 mag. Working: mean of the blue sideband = 13.3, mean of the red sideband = 14.3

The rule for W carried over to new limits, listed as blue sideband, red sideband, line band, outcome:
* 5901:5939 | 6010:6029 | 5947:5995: -1.9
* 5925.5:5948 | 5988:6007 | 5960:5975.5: -0.3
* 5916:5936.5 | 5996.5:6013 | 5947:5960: -0.4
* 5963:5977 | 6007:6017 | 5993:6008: 0.1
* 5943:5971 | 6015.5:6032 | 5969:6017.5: 0.5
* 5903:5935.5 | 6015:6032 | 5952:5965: -0.5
